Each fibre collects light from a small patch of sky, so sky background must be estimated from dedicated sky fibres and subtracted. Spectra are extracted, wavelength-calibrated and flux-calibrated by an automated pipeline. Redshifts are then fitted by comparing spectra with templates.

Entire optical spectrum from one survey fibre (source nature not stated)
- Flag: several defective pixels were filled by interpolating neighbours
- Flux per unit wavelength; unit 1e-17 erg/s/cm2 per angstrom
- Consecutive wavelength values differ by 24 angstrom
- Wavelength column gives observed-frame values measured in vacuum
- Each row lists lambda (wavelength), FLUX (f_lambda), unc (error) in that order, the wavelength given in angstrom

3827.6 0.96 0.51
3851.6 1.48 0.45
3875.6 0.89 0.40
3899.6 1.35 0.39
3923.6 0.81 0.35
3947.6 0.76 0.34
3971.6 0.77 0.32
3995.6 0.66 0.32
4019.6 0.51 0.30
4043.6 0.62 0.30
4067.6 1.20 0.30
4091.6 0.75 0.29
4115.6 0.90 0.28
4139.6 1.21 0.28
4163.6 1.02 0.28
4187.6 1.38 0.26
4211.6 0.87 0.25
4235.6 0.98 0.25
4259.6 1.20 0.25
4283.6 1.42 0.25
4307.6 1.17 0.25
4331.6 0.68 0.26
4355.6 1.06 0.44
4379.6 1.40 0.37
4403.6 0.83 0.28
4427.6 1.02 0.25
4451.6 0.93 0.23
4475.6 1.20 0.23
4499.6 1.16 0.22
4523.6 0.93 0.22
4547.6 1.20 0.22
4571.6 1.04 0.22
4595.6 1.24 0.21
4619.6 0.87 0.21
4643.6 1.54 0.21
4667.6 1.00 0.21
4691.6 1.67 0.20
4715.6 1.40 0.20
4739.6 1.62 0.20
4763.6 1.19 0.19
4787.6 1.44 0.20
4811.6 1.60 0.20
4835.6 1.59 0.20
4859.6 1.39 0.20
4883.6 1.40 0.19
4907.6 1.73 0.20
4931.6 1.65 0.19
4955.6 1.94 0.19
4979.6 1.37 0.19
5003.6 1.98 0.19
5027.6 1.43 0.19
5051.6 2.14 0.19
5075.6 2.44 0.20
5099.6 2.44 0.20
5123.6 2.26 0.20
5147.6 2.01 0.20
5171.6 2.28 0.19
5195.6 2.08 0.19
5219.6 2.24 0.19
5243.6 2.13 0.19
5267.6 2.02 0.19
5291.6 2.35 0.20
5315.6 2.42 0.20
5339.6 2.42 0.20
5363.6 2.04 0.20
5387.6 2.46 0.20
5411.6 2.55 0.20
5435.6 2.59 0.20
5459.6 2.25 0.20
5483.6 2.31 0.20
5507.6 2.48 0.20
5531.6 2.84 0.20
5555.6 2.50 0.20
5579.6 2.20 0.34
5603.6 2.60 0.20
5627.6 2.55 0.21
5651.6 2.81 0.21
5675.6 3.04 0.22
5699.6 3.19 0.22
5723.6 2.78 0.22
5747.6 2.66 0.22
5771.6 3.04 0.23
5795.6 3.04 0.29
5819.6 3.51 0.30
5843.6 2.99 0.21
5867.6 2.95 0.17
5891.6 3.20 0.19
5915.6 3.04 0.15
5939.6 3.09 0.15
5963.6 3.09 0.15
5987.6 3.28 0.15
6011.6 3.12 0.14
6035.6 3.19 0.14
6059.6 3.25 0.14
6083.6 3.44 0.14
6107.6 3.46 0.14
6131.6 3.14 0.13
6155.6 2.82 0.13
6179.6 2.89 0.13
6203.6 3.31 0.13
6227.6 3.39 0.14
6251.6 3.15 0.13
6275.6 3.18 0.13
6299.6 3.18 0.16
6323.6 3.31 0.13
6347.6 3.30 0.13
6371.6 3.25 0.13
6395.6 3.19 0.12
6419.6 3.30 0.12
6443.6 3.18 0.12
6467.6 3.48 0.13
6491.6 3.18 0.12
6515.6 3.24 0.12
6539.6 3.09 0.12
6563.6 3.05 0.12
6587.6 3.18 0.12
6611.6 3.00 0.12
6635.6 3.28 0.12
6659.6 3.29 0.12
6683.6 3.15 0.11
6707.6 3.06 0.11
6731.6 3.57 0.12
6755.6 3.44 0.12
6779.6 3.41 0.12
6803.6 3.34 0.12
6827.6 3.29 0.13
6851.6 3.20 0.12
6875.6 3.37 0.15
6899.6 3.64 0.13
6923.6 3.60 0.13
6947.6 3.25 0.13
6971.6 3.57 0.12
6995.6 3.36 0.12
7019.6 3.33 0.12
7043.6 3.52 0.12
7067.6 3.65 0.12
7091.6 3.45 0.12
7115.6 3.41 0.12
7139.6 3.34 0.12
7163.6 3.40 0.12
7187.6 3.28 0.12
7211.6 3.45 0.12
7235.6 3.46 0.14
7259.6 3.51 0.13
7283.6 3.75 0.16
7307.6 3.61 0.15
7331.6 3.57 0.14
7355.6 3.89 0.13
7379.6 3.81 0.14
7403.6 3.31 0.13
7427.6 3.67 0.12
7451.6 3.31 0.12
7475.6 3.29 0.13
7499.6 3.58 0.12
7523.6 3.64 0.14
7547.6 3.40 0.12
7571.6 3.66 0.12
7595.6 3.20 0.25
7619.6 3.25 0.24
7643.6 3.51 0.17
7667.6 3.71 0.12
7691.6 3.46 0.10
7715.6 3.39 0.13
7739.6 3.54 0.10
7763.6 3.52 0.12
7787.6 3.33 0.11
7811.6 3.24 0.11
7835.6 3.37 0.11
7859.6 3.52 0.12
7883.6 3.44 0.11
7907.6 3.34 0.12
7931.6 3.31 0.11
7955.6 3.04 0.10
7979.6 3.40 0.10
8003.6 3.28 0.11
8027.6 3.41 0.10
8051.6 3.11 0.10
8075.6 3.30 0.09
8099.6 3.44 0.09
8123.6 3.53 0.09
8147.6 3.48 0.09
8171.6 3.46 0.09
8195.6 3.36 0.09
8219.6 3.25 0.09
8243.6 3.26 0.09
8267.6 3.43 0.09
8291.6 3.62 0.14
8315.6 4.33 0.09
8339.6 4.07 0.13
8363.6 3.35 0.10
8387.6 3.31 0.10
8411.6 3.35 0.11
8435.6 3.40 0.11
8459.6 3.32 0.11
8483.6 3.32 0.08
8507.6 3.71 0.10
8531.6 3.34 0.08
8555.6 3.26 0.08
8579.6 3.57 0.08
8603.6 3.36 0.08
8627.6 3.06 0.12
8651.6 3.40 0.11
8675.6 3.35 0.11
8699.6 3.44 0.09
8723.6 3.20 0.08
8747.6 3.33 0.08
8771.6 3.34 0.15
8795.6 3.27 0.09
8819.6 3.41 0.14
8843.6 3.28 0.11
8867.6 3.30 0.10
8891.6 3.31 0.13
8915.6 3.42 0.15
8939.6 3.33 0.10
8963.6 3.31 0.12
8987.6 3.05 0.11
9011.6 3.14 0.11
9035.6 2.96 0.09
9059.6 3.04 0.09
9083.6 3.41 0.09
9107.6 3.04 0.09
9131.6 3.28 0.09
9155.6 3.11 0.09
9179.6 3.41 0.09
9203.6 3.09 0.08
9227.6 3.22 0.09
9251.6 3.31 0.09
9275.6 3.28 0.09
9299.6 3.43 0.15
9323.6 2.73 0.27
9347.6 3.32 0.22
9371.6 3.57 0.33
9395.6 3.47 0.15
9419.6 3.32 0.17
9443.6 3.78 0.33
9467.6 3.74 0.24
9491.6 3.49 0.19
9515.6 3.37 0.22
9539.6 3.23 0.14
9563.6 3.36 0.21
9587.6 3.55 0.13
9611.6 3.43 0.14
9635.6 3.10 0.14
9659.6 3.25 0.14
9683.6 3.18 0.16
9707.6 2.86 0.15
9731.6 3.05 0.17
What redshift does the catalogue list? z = 0.27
